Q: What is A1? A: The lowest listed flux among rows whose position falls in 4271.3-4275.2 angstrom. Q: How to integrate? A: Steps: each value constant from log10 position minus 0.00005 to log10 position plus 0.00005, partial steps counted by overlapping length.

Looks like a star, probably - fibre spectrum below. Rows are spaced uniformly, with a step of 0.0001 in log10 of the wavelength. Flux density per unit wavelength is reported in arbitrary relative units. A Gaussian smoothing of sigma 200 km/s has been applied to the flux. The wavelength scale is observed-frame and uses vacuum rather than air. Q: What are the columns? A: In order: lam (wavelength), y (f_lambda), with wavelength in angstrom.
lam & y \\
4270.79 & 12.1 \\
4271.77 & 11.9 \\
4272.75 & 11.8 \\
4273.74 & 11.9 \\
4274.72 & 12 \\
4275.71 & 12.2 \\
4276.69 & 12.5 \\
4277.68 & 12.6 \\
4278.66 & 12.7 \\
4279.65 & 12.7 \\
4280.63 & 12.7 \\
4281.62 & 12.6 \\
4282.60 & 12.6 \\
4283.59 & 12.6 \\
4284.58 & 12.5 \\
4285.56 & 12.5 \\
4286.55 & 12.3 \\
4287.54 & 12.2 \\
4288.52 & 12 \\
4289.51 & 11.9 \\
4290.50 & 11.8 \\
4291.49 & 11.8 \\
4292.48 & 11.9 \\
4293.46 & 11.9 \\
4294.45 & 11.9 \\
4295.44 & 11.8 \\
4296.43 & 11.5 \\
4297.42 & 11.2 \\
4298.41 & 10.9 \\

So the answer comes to 11.8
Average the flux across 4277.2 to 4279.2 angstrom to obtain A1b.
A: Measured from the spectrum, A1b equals 12.7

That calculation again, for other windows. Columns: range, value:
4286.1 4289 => 12.2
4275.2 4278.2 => 12.4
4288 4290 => 12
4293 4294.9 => 11.9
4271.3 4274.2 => 11.9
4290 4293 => 11.8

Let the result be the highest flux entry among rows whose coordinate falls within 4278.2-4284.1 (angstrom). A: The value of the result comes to 12.7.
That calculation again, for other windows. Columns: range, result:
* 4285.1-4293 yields 12.5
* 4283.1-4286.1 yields 12.6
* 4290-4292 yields 11.8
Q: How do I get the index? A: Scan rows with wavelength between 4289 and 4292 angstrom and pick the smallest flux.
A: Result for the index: 11.8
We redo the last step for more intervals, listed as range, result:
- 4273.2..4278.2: 11.9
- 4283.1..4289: 12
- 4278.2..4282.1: 12.6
